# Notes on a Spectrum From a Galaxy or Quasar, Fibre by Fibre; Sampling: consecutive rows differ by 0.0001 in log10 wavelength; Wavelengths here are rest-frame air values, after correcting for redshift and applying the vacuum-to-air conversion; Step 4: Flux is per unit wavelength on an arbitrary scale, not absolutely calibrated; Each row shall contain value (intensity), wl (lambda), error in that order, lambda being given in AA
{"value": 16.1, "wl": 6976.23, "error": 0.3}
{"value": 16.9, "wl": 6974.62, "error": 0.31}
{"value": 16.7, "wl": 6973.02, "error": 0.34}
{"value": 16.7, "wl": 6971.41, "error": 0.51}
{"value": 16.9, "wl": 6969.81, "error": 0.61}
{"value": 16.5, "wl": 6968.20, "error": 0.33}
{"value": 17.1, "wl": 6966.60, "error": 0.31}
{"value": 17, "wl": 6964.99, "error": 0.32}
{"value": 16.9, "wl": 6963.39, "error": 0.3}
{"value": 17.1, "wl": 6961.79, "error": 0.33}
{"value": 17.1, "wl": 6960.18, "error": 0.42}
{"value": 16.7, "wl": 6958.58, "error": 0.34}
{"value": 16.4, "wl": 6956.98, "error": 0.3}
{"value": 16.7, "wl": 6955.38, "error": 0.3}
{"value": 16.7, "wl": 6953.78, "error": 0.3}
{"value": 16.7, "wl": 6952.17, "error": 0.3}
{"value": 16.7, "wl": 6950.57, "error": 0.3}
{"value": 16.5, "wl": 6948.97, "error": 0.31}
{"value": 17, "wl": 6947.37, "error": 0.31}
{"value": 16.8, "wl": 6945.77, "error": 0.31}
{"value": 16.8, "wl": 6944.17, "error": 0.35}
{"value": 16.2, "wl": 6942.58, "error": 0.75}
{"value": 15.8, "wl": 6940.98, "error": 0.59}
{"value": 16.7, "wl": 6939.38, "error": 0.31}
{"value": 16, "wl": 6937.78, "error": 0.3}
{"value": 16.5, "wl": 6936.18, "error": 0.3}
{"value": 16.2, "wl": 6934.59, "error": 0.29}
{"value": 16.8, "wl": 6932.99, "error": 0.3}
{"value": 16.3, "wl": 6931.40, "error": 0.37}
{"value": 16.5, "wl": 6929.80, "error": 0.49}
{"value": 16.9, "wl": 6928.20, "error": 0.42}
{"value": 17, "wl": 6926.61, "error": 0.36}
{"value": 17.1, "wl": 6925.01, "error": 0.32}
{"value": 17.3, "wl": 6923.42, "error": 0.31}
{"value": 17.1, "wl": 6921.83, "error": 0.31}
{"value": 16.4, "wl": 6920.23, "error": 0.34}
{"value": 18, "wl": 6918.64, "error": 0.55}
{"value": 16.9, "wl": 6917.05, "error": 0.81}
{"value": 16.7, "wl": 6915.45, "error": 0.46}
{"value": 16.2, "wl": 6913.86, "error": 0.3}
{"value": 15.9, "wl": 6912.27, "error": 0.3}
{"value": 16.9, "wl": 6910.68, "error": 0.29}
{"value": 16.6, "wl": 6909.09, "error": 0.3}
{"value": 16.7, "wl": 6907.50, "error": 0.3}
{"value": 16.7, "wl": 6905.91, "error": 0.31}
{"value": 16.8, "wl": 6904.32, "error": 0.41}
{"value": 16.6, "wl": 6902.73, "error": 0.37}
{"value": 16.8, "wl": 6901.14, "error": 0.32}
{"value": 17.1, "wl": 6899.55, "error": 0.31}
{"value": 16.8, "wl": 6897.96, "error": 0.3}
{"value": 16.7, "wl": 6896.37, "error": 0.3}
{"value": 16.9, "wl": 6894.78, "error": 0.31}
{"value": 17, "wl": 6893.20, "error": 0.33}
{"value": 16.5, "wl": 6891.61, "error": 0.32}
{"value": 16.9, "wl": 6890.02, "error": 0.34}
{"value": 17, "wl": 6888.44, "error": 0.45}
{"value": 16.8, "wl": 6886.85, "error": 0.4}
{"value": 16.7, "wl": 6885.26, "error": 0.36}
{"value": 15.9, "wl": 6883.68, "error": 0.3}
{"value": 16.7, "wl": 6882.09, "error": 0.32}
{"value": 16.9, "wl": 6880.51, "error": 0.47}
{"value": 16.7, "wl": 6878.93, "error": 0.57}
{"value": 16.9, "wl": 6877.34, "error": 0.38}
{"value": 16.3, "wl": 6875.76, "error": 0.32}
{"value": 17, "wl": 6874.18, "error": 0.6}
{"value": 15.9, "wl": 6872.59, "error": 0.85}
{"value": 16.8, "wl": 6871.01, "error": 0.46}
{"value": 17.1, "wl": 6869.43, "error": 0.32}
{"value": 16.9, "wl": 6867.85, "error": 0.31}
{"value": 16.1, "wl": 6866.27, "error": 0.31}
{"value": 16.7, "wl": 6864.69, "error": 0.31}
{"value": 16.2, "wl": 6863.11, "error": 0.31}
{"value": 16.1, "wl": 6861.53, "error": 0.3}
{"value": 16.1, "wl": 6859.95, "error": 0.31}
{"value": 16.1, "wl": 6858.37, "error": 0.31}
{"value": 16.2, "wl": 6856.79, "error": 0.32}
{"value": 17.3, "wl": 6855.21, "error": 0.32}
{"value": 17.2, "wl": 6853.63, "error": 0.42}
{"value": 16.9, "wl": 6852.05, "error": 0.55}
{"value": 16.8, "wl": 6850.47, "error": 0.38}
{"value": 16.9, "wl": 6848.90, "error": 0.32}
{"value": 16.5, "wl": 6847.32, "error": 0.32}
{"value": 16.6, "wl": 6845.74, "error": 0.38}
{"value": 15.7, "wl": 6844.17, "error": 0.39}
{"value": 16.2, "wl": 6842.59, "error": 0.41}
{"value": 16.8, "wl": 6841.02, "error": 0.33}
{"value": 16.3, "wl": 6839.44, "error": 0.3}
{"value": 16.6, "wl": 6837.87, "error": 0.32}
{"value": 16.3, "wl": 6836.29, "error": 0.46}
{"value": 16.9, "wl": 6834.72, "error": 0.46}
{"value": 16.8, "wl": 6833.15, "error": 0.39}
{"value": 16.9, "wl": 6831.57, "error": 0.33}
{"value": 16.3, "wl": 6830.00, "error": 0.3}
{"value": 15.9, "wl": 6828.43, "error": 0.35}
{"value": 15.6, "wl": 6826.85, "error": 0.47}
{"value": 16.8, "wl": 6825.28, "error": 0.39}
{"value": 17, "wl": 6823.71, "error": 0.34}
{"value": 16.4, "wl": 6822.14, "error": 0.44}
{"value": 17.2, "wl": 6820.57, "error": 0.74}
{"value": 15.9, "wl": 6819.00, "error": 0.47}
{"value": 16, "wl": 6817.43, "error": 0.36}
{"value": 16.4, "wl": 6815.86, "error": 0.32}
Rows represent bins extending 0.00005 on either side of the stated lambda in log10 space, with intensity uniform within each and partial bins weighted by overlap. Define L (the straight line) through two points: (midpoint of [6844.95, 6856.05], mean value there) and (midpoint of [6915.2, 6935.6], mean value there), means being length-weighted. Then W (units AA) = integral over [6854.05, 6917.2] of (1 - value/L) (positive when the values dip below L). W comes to 0.9 AA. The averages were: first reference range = 16.9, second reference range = 16.9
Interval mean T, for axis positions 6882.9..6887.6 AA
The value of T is 16.5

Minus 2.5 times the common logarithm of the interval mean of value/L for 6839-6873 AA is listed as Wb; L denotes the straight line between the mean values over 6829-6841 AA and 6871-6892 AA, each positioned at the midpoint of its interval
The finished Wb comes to 0.01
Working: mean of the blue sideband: 16.6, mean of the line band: 16.5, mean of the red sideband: 16.6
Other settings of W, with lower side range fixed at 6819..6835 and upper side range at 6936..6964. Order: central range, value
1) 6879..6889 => -0.1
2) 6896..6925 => -0.4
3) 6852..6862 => 0.0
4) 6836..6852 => 0.1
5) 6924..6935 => -0.1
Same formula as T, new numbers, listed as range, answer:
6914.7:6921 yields 17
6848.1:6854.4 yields 16.9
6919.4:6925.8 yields 17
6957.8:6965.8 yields 17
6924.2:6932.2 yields 16.8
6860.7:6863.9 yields 16.2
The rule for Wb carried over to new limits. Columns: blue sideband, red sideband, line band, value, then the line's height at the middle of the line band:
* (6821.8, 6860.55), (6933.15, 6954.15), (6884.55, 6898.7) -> -0.02 mag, 16.5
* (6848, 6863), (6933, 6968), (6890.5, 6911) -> -0.01 mag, 16.6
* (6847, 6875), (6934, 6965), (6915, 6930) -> -0.03 mag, 16.6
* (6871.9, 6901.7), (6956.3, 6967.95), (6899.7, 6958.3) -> 0.01 mag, 16.8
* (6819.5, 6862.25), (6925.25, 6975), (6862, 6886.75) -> 0.00 mag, 16.6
